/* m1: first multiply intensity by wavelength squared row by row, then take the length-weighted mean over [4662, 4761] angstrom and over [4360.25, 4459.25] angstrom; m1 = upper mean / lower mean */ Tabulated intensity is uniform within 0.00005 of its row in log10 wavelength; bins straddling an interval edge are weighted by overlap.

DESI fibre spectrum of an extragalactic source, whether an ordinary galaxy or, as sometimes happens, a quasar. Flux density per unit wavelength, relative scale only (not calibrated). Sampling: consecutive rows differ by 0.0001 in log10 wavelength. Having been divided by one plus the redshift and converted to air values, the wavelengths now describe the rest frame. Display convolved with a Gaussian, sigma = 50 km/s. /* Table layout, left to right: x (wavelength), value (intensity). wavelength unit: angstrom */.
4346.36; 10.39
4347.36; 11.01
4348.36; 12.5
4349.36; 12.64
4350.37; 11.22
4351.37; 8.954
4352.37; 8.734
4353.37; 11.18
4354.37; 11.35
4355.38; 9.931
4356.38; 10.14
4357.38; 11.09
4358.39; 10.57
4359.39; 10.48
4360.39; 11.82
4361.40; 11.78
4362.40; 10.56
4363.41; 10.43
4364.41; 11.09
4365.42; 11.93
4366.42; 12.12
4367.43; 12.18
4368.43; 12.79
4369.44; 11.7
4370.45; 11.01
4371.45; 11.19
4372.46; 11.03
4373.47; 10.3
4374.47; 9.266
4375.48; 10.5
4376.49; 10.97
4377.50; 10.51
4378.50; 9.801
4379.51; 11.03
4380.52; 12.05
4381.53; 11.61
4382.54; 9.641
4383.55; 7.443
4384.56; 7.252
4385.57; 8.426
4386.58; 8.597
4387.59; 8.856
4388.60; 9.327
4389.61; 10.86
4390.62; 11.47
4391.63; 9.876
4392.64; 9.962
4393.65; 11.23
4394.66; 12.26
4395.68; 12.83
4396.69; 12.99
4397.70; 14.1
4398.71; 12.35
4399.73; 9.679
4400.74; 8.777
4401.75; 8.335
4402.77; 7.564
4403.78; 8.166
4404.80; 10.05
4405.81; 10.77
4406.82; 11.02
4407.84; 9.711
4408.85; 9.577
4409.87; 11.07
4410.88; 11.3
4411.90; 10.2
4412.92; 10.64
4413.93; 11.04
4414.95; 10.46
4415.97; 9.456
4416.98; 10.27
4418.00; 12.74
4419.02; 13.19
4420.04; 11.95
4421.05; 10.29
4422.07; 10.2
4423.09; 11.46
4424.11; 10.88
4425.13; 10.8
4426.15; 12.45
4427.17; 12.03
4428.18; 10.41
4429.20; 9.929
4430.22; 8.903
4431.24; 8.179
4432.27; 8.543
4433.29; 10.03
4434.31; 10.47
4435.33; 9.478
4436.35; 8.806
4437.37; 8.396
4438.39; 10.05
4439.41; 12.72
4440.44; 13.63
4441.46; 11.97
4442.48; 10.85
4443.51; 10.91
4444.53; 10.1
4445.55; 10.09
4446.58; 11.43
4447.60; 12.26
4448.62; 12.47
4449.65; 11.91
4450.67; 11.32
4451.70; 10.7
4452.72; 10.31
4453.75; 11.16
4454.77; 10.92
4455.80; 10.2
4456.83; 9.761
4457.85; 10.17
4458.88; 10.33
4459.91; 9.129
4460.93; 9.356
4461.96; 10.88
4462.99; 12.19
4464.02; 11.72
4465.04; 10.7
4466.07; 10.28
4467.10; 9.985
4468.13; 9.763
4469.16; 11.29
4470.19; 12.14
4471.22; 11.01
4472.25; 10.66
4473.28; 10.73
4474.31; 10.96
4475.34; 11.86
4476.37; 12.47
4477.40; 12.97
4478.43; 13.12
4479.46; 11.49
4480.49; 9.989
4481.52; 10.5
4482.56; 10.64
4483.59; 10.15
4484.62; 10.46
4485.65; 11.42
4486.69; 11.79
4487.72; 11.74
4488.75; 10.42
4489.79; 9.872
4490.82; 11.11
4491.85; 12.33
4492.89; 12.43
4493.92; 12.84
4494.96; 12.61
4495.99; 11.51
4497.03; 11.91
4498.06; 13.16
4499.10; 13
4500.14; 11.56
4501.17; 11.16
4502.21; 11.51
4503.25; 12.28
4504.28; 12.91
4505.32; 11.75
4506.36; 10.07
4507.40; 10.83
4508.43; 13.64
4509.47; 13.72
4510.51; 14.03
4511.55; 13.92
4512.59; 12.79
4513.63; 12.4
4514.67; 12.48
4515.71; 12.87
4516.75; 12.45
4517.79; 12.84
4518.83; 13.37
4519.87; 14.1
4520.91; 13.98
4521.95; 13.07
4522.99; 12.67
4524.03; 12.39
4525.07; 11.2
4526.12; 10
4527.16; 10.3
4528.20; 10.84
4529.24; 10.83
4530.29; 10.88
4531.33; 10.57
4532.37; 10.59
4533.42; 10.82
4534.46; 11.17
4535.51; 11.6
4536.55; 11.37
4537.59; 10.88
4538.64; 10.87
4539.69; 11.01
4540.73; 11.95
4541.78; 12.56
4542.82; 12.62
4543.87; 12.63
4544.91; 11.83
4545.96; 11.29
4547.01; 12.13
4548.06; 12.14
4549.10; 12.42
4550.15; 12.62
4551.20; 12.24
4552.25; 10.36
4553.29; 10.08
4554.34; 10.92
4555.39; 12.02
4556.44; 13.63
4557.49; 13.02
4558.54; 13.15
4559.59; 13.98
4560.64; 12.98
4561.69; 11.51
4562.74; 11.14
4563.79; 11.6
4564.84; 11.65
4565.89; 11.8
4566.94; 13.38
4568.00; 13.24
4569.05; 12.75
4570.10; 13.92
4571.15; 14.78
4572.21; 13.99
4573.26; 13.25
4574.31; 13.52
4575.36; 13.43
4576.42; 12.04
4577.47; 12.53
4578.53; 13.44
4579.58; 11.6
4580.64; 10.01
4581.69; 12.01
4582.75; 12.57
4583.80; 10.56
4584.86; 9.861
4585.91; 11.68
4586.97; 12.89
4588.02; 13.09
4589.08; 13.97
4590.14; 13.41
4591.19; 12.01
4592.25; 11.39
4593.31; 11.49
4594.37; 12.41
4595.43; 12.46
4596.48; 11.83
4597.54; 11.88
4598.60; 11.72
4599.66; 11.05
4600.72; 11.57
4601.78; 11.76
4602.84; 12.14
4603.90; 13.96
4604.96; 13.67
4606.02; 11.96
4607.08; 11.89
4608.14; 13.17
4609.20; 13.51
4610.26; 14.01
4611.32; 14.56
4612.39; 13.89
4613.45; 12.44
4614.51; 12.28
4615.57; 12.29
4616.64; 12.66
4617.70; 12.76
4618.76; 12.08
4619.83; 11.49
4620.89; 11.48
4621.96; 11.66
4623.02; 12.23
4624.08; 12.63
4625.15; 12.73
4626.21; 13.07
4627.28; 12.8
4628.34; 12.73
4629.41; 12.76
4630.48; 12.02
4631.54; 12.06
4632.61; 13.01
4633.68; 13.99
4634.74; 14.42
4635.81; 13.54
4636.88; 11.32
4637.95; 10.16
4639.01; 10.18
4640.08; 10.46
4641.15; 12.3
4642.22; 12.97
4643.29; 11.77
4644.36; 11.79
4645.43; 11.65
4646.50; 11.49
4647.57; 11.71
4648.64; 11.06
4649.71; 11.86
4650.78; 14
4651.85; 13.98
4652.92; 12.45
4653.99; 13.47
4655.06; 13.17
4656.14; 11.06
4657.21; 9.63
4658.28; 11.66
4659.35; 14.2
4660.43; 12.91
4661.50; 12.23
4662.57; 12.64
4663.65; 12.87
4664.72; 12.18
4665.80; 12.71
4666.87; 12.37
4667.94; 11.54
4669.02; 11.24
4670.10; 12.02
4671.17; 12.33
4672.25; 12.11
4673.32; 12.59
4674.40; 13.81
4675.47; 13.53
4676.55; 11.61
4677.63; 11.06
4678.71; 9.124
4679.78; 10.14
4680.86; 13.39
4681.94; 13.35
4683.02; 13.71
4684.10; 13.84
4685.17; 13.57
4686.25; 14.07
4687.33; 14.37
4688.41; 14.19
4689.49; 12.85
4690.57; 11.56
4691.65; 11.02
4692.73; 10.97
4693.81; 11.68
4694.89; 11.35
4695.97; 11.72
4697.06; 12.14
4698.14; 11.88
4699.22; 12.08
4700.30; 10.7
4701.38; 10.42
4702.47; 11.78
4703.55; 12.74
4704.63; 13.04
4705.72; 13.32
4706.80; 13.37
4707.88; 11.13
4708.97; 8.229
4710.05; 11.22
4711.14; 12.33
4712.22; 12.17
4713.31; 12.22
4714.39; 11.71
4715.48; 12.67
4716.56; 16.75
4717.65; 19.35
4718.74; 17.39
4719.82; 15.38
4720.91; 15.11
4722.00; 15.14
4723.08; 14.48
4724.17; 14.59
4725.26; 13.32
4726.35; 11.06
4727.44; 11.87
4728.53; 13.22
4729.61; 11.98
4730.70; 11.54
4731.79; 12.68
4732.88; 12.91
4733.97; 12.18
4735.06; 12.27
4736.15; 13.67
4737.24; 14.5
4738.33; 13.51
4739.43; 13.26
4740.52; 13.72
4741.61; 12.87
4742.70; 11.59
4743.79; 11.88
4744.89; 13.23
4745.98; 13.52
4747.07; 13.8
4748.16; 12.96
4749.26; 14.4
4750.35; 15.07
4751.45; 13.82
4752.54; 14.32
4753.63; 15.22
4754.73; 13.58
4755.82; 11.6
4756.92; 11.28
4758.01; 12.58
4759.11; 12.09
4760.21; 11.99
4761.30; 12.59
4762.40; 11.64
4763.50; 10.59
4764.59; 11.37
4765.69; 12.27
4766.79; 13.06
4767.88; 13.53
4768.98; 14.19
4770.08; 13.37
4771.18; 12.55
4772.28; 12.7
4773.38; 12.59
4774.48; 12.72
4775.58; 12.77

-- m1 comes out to 1.4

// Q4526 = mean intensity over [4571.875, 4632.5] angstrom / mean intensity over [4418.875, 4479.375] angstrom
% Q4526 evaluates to 1.1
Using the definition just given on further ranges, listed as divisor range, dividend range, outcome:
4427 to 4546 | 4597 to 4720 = 1.10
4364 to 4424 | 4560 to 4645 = 1.17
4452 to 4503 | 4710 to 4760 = 1.20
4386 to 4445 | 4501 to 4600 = 1.15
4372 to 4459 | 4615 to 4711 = 1.16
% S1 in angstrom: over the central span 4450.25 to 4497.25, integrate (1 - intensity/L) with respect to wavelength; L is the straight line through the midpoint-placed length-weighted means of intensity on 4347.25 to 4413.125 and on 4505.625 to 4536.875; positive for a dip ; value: 2.05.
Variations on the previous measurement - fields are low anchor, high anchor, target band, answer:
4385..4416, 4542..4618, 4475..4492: 0.04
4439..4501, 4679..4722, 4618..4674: 0.83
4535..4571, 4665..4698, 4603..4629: -1.10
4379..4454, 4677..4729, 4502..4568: -3.38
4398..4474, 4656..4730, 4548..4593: -2.83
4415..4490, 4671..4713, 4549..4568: -1.22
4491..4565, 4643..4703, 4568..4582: -0.91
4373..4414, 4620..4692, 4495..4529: -3.37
